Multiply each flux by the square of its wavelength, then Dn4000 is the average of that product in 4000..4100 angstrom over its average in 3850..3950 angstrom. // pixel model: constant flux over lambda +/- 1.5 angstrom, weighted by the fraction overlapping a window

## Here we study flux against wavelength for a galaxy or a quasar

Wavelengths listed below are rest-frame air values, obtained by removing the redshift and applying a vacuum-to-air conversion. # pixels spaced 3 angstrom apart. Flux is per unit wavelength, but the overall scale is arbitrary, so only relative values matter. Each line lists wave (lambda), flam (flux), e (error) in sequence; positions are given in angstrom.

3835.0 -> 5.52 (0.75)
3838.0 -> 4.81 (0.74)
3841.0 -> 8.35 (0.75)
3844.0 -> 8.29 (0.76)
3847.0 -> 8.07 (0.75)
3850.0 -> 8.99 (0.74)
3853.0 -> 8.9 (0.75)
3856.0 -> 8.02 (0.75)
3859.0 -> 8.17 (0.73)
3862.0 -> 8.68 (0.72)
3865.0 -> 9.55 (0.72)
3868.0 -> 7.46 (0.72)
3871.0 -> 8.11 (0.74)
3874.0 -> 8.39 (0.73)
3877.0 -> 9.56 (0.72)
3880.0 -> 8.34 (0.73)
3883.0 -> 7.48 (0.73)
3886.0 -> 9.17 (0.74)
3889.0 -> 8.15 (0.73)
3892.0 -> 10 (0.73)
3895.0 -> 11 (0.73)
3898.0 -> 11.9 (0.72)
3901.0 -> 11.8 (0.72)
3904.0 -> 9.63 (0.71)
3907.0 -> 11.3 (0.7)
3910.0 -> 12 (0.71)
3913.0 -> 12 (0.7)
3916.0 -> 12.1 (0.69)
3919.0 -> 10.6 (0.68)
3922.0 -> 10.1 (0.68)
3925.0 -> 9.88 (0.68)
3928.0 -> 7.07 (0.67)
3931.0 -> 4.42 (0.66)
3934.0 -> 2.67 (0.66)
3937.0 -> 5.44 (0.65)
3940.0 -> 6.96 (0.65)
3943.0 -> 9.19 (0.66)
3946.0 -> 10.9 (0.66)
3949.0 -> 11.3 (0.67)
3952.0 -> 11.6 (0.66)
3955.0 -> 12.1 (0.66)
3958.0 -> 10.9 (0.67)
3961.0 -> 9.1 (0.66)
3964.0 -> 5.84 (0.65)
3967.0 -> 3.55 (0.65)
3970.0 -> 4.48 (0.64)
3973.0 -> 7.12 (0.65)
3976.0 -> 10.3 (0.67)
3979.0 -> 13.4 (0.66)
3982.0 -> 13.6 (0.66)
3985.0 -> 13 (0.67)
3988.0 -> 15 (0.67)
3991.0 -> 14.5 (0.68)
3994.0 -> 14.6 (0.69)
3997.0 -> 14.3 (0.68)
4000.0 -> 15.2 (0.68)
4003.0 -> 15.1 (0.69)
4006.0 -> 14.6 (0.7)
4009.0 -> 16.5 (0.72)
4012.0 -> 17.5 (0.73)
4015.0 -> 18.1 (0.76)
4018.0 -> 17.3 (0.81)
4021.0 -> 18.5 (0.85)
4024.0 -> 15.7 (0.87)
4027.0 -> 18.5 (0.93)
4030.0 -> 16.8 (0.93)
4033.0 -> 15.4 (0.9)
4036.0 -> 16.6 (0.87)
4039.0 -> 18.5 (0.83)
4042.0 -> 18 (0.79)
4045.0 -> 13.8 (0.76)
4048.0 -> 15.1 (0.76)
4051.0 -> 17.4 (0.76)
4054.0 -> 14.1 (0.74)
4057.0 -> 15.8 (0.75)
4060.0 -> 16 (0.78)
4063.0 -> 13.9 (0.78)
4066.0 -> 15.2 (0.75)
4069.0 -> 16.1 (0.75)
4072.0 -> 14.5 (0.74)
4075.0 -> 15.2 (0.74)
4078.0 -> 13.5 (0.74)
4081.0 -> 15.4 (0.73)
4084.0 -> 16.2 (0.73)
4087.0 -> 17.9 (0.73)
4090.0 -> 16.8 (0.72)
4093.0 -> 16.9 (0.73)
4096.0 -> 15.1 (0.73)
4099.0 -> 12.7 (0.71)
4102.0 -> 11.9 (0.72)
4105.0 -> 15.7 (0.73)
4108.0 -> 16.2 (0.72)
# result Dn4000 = 1.90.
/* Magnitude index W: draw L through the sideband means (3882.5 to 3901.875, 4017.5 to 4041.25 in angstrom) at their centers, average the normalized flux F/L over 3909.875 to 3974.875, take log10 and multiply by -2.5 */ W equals 0.407 mag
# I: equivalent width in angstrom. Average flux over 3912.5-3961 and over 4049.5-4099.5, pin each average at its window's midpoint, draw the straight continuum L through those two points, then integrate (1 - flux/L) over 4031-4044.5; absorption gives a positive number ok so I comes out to -3.0 angstrom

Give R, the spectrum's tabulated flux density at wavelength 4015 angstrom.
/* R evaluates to 18.1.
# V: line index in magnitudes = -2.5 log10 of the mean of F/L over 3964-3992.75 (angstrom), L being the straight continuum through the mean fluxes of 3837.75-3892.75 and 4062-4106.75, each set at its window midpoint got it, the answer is 0.16 mag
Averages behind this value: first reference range 8.4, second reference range 15.2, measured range 10.3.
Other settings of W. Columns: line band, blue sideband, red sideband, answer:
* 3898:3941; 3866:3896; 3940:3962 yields 0.058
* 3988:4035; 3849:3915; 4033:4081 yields -0.154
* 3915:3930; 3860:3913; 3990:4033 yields 0.183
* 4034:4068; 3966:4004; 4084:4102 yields -0.125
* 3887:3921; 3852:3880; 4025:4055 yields -0.067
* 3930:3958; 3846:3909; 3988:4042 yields 0.445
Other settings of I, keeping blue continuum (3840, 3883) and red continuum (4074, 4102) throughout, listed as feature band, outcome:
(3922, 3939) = 6.8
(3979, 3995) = -2.3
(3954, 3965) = 1.8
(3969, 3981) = 2.7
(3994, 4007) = -2.2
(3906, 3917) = -2.1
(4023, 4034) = -2.6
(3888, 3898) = -0.7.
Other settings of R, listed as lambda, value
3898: 11.9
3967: 3.55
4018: 17.3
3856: 8.02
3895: 11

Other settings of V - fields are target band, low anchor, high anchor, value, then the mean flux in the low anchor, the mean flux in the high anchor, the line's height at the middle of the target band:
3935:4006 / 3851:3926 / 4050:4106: 0.13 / 9.69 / 15.3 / 12.1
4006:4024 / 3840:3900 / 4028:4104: -0.24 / 8.86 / 15.6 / 13.8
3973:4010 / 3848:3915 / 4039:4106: -0.08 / 9.49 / 15.4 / 12.9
